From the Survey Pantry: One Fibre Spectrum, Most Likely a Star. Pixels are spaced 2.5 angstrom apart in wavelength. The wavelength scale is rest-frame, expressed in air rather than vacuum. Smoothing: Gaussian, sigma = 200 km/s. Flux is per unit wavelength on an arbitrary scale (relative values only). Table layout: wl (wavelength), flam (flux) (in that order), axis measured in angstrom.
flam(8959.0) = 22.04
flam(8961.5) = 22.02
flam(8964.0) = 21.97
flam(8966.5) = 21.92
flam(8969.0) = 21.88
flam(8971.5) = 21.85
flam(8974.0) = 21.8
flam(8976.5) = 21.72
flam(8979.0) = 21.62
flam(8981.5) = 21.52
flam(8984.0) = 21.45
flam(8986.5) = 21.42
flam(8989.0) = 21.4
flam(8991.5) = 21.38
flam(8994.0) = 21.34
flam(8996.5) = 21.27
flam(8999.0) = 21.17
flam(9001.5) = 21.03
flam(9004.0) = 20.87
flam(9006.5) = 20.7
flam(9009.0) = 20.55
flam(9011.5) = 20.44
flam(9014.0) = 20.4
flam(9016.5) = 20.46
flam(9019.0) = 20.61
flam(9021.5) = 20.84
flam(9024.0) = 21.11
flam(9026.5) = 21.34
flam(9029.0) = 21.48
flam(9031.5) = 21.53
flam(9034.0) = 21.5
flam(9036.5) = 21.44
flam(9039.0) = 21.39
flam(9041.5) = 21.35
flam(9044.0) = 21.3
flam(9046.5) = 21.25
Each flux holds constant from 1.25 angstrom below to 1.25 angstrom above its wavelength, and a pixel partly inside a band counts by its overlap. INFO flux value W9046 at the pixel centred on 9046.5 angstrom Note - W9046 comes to 21.25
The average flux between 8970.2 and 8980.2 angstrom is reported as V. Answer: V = 21.7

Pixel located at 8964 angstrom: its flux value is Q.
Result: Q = 21.97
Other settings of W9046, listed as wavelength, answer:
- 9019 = 20.61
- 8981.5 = 21.52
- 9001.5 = 21.03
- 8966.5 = 21.92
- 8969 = 21.88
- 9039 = 21.39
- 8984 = 21.45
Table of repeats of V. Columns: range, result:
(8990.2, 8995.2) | 21.4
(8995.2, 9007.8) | 21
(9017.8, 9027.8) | 21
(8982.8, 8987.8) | 21.4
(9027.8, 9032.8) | 21.5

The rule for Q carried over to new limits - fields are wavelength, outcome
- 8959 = 22.04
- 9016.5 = 20.46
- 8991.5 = 21.38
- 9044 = 21.3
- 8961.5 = 22.02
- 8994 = 21.34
